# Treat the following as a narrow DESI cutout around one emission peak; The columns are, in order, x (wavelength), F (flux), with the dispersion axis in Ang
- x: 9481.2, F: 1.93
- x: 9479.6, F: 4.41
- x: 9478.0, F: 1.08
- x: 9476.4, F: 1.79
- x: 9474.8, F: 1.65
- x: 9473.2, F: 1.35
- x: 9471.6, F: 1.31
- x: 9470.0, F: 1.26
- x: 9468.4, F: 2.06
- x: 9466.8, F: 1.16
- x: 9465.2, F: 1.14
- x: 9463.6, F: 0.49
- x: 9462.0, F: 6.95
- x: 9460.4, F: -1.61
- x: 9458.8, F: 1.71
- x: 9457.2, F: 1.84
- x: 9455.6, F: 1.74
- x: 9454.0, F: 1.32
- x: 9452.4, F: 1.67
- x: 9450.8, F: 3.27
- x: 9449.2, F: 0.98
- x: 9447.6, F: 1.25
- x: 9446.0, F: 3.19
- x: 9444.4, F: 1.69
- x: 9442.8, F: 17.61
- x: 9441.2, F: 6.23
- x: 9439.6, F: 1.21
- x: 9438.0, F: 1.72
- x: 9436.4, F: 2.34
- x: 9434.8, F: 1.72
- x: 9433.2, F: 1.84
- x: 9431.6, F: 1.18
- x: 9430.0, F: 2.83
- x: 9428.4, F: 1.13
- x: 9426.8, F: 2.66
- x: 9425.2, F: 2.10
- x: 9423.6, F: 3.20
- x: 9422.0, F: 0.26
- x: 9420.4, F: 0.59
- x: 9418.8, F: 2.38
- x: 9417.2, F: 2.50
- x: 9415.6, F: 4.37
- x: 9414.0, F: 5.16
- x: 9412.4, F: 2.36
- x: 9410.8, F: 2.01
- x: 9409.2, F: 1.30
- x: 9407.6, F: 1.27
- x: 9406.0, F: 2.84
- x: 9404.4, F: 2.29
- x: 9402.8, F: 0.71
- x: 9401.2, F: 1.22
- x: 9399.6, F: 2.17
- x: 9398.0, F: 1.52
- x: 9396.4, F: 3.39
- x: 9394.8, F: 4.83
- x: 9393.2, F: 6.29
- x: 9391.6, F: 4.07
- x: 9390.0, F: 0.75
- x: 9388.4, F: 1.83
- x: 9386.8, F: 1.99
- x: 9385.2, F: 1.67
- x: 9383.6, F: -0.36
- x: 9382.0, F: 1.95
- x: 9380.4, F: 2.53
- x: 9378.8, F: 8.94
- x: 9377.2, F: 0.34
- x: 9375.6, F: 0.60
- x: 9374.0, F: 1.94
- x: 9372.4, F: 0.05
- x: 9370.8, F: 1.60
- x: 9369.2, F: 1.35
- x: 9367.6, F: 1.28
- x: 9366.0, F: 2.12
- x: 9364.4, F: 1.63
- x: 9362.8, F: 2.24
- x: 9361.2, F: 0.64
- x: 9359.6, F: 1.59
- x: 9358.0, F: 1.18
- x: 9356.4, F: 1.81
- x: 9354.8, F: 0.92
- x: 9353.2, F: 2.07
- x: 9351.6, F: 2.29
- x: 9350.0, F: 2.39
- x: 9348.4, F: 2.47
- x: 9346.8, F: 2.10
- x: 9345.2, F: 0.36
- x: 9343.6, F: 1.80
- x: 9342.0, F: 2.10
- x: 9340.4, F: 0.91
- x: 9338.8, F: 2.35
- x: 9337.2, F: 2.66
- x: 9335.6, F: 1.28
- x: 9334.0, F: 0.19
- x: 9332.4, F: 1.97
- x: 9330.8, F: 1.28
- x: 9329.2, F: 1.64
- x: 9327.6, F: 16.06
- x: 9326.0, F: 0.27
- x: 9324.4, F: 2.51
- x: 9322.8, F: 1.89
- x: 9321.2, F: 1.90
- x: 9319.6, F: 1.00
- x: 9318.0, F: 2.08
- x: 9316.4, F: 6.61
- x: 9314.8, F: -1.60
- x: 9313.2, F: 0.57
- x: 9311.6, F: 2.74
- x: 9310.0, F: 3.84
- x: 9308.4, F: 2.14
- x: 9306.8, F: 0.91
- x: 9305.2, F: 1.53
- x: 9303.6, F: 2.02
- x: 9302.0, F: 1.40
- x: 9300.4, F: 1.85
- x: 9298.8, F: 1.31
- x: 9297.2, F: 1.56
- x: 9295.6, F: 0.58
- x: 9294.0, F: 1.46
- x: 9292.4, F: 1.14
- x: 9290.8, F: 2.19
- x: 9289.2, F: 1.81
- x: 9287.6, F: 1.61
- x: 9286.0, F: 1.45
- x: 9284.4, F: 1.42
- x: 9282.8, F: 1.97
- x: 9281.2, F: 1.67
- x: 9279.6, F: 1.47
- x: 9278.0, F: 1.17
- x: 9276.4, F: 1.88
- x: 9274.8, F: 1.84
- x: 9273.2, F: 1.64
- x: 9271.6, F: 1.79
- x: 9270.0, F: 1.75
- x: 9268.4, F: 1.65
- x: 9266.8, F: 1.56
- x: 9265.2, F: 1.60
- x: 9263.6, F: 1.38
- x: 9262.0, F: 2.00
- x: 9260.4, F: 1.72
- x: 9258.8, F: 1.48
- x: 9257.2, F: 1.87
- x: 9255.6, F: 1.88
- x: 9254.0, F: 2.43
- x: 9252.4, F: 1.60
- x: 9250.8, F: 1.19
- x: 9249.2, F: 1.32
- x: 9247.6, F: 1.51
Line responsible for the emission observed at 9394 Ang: [S II]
